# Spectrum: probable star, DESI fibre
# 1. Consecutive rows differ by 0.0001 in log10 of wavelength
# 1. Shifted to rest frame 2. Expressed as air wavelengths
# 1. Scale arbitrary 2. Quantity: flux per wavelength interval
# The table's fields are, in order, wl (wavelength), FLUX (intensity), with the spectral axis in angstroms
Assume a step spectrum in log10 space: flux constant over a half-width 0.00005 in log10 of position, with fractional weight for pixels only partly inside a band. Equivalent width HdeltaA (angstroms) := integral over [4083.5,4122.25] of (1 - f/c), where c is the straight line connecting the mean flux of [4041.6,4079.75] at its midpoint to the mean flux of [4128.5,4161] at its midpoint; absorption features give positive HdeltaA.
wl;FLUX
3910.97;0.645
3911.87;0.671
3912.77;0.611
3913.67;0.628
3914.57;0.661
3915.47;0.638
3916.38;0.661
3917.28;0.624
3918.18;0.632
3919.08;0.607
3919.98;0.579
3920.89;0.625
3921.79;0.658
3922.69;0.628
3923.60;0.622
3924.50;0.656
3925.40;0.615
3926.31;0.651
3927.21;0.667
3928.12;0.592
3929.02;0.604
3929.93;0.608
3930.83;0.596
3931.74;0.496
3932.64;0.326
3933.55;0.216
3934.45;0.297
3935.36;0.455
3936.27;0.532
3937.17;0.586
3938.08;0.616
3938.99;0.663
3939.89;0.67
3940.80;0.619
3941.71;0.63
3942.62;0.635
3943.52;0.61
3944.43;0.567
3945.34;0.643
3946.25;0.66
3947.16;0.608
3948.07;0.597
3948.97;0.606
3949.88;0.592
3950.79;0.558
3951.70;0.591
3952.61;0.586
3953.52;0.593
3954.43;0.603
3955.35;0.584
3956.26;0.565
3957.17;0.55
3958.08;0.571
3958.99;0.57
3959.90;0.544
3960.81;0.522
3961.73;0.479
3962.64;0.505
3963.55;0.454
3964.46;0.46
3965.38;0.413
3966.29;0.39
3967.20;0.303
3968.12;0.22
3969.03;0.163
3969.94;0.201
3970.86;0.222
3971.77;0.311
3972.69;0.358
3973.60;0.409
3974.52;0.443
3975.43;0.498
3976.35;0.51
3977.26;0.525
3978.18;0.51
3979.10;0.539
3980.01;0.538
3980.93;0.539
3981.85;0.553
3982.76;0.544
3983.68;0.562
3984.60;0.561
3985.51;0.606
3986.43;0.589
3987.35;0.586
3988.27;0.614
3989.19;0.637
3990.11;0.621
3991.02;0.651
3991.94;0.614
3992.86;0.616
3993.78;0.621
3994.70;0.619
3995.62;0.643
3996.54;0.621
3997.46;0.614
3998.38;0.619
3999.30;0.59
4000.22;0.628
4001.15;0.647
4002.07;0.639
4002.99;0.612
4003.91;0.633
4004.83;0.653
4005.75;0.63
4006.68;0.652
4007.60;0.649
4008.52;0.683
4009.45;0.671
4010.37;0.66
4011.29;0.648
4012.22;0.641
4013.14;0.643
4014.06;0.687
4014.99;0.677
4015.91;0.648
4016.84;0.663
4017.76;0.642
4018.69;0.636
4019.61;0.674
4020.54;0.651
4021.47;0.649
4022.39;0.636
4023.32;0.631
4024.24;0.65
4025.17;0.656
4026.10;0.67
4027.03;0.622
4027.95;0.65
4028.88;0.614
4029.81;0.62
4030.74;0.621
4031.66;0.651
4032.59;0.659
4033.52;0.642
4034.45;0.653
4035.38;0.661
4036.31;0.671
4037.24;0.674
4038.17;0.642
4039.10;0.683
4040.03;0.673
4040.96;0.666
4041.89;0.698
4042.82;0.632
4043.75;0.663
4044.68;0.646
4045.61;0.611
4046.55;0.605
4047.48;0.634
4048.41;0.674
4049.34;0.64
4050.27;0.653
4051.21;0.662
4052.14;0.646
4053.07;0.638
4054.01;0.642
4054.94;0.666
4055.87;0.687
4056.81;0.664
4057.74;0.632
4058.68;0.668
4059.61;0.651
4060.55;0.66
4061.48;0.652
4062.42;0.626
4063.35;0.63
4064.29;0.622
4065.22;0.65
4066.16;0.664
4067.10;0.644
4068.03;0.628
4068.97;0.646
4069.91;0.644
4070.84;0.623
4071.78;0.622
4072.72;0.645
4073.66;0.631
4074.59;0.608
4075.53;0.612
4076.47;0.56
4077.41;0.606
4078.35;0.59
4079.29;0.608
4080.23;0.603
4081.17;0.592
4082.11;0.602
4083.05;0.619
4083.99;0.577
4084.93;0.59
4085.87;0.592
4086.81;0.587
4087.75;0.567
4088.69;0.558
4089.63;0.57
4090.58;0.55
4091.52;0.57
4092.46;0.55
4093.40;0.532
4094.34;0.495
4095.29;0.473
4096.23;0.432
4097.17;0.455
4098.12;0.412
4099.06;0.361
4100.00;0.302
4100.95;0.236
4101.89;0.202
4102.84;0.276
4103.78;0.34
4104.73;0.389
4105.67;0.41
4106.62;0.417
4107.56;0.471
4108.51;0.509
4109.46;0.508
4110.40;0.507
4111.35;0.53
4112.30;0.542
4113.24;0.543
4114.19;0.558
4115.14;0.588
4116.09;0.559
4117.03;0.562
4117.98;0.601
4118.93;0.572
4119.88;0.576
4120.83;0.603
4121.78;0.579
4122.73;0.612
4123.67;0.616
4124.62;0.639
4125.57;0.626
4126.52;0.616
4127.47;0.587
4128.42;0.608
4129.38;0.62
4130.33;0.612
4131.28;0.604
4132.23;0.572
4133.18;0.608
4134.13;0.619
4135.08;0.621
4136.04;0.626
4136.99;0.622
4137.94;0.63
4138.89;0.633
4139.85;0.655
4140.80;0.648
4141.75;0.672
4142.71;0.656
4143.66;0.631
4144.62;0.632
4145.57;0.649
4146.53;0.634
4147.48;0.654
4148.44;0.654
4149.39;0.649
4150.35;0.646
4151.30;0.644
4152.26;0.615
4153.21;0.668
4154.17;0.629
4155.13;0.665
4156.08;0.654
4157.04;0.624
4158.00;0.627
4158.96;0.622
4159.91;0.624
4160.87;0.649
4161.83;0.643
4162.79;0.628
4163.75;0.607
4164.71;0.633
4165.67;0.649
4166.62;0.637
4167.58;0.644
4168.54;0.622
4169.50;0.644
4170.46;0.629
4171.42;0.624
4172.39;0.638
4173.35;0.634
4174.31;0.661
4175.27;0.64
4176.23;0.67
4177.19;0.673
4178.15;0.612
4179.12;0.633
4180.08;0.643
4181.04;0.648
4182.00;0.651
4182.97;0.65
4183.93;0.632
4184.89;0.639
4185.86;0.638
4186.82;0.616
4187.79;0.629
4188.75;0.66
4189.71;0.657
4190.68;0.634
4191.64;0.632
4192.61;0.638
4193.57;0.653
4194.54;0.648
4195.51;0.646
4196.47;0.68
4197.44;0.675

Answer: 8.7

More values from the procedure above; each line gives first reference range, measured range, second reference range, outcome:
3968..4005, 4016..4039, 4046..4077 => -2.1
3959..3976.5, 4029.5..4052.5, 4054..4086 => -3.7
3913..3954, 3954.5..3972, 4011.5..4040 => 5.2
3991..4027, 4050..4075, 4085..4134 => -2.9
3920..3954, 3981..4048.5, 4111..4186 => -4.5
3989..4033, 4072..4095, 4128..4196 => 2.0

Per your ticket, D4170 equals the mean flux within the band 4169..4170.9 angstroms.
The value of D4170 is 0.637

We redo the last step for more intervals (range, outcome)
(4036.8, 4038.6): 0.658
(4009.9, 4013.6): 0.649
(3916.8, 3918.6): 0.63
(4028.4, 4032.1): 0.627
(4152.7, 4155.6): 0.653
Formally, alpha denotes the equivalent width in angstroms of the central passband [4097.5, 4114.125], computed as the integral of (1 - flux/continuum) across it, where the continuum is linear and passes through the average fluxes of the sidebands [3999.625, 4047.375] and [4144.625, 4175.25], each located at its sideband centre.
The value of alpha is 5.9 angstroms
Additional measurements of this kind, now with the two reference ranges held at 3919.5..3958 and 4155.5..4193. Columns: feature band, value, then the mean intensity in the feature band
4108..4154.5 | 1.5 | 0.607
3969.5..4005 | 2.5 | 0.551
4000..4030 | -2.5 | 0.648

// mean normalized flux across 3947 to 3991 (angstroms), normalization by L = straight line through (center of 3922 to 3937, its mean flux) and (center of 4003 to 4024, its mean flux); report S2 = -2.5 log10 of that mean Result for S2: 0.17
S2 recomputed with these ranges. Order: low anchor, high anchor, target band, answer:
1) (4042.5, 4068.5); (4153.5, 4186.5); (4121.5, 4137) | 0.052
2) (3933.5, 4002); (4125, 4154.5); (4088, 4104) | 0.363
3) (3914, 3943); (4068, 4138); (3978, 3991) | -0.008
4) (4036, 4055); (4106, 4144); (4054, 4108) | 0.135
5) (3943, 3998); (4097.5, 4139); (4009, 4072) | -0.227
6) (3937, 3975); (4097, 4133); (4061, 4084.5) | -0.212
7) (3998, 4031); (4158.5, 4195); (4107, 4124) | 0.154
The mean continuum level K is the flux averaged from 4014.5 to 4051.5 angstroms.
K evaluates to 0.65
